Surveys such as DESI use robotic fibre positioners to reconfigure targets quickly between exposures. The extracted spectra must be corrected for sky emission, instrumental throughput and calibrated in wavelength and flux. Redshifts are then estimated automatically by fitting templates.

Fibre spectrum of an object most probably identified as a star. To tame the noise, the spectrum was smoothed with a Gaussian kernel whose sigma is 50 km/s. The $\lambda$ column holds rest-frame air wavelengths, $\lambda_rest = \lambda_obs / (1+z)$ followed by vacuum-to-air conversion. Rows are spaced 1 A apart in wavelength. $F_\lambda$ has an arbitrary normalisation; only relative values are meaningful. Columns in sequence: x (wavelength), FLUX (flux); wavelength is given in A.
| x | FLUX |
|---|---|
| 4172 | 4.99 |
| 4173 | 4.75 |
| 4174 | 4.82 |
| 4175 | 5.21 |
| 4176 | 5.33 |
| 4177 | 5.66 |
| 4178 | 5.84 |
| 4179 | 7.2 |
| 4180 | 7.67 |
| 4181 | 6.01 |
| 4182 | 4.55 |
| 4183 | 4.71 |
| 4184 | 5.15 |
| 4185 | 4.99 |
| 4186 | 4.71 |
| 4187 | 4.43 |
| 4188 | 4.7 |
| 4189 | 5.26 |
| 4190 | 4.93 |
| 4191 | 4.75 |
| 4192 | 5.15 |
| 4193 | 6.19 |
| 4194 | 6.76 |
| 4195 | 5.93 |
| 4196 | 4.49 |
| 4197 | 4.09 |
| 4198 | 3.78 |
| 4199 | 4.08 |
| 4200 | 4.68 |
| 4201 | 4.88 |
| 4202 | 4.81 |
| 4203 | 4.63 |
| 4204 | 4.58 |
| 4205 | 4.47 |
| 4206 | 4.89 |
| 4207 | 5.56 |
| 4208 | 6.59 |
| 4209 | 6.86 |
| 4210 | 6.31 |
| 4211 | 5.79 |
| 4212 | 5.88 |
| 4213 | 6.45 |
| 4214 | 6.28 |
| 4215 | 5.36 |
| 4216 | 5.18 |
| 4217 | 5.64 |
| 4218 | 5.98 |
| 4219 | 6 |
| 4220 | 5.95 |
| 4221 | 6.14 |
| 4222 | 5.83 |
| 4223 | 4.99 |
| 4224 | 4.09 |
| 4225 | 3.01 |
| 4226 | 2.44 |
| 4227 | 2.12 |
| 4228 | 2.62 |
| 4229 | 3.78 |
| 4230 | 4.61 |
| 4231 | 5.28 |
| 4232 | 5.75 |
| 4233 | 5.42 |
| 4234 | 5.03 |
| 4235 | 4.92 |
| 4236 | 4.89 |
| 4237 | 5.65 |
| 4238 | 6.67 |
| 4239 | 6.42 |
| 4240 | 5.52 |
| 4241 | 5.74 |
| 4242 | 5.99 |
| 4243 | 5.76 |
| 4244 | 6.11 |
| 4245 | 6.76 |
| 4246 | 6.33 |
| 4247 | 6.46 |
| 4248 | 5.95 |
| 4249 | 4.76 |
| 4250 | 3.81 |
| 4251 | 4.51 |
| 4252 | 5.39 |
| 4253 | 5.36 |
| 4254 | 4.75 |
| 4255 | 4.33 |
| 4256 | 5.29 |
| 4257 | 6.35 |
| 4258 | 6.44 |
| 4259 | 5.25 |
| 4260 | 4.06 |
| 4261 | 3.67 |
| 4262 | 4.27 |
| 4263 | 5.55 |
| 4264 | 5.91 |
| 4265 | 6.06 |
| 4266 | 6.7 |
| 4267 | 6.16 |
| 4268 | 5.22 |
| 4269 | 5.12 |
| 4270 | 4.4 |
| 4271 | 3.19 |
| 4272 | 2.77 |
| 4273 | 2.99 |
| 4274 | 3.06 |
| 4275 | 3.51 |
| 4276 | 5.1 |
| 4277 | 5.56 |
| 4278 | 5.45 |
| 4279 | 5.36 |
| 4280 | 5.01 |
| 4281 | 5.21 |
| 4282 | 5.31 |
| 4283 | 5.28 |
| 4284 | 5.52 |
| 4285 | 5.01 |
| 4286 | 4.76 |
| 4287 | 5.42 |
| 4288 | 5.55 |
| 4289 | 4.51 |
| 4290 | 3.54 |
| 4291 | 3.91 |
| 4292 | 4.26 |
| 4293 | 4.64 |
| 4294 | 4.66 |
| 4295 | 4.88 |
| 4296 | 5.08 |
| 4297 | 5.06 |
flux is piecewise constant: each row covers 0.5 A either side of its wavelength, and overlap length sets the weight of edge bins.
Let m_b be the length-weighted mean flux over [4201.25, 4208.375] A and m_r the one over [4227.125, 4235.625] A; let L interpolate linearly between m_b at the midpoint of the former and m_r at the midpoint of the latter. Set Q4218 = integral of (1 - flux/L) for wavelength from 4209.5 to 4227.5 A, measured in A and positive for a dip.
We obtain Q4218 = -1.4 A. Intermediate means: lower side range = 5.04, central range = 5.19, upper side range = 4.57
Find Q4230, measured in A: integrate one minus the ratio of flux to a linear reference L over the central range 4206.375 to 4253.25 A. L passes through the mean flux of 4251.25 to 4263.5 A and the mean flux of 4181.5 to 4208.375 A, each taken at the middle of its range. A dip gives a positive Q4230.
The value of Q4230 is -3.34 A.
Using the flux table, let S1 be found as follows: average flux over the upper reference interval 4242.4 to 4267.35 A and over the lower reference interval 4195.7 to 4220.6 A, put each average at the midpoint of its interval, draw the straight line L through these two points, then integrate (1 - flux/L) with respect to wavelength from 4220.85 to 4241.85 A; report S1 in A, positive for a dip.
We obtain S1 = 2.3 A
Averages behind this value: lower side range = 5.34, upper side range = 5.44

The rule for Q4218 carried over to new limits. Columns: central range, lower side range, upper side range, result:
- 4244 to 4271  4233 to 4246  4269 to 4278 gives -2.81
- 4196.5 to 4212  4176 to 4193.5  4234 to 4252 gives 1.11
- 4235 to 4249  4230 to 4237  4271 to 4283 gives -2.44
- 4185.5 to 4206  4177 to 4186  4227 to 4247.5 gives 2.77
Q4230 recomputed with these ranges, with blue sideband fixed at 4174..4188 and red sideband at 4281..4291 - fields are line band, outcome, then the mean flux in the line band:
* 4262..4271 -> -0.7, 5.43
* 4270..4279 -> 1.7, 4.06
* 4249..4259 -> -0.1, 5.12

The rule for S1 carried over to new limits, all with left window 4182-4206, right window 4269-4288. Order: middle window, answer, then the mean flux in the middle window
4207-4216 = -2.4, 6.1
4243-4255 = -1.8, 5.44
